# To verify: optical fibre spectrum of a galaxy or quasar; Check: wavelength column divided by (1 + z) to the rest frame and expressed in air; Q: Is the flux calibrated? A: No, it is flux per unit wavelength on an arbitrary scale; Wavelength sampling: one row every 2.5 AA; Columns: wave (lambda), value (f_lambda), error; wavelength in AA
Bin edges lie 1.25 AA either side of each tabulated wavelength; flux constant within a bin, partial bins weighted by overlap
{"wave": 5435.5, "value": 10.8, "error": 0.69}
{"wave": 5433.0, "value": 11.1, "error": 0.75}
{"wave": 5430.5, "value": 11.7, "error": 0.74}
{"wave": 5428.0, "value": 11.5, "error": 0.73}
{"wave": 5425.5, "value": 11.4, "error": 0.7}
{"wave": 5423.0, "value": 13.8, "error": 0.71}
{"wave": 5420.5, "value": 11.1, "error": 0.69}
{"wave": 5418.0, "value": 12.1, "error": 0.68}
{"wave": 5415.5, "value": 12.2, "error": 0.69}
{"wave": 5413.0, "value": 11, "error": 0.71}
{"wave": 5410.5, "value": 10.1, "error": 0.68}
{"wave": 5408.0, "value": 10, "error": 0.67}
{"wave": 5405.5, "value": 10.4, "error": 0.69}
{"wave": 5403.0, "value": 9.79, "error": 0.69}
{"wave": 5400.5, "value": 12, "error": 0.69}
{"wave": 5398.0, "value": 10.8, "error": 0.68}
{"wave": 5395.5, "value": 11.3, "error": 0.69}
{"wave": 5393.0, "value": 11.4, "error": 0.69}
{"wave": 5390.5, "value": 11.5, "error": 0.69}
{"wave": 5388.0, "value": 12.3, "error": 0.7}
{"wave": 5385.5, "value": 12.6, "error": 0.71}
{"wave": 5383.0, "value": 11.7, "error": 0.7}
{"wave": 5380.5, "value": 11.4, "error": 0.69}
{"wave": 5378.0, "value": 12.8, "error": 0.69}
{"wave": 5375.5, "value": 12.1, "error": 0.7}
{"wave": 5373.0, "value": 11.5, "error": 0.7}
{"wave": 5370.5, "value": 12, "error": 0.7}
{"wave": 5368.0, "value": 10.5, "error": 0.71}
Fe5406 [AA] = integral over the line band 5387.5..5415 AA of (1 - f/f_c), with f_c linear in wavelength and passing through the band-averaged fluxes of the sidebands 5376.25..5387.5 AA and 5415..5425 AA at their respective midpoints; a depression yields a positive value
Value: 2.8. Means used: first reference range 12.1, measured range 11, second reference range 12.2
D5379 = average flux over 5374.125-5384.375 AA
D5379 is 12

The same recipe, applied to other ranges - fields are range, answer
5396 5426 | 11.2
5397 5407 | 10.7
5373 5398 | 11.8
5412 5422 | 11.7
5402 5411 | 10.1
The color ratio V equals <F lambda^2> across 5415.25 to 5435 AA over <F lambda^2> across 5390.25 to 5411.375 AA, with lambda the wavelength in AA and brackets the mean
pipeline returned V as 1.1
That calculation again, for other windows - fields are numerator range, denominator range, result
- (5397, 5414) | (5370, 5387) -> 0.89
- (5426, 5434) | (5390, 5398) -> 1.03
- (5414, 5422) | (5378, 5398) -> 1.02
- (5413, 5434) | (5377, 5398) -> 1.02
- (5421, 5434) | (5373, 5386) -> 1.00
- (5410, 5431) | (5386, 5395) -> 1.01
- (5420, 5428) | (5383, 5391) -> 1.01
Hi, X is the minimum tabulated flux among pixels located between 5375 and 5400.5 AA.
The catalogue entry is 10.8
